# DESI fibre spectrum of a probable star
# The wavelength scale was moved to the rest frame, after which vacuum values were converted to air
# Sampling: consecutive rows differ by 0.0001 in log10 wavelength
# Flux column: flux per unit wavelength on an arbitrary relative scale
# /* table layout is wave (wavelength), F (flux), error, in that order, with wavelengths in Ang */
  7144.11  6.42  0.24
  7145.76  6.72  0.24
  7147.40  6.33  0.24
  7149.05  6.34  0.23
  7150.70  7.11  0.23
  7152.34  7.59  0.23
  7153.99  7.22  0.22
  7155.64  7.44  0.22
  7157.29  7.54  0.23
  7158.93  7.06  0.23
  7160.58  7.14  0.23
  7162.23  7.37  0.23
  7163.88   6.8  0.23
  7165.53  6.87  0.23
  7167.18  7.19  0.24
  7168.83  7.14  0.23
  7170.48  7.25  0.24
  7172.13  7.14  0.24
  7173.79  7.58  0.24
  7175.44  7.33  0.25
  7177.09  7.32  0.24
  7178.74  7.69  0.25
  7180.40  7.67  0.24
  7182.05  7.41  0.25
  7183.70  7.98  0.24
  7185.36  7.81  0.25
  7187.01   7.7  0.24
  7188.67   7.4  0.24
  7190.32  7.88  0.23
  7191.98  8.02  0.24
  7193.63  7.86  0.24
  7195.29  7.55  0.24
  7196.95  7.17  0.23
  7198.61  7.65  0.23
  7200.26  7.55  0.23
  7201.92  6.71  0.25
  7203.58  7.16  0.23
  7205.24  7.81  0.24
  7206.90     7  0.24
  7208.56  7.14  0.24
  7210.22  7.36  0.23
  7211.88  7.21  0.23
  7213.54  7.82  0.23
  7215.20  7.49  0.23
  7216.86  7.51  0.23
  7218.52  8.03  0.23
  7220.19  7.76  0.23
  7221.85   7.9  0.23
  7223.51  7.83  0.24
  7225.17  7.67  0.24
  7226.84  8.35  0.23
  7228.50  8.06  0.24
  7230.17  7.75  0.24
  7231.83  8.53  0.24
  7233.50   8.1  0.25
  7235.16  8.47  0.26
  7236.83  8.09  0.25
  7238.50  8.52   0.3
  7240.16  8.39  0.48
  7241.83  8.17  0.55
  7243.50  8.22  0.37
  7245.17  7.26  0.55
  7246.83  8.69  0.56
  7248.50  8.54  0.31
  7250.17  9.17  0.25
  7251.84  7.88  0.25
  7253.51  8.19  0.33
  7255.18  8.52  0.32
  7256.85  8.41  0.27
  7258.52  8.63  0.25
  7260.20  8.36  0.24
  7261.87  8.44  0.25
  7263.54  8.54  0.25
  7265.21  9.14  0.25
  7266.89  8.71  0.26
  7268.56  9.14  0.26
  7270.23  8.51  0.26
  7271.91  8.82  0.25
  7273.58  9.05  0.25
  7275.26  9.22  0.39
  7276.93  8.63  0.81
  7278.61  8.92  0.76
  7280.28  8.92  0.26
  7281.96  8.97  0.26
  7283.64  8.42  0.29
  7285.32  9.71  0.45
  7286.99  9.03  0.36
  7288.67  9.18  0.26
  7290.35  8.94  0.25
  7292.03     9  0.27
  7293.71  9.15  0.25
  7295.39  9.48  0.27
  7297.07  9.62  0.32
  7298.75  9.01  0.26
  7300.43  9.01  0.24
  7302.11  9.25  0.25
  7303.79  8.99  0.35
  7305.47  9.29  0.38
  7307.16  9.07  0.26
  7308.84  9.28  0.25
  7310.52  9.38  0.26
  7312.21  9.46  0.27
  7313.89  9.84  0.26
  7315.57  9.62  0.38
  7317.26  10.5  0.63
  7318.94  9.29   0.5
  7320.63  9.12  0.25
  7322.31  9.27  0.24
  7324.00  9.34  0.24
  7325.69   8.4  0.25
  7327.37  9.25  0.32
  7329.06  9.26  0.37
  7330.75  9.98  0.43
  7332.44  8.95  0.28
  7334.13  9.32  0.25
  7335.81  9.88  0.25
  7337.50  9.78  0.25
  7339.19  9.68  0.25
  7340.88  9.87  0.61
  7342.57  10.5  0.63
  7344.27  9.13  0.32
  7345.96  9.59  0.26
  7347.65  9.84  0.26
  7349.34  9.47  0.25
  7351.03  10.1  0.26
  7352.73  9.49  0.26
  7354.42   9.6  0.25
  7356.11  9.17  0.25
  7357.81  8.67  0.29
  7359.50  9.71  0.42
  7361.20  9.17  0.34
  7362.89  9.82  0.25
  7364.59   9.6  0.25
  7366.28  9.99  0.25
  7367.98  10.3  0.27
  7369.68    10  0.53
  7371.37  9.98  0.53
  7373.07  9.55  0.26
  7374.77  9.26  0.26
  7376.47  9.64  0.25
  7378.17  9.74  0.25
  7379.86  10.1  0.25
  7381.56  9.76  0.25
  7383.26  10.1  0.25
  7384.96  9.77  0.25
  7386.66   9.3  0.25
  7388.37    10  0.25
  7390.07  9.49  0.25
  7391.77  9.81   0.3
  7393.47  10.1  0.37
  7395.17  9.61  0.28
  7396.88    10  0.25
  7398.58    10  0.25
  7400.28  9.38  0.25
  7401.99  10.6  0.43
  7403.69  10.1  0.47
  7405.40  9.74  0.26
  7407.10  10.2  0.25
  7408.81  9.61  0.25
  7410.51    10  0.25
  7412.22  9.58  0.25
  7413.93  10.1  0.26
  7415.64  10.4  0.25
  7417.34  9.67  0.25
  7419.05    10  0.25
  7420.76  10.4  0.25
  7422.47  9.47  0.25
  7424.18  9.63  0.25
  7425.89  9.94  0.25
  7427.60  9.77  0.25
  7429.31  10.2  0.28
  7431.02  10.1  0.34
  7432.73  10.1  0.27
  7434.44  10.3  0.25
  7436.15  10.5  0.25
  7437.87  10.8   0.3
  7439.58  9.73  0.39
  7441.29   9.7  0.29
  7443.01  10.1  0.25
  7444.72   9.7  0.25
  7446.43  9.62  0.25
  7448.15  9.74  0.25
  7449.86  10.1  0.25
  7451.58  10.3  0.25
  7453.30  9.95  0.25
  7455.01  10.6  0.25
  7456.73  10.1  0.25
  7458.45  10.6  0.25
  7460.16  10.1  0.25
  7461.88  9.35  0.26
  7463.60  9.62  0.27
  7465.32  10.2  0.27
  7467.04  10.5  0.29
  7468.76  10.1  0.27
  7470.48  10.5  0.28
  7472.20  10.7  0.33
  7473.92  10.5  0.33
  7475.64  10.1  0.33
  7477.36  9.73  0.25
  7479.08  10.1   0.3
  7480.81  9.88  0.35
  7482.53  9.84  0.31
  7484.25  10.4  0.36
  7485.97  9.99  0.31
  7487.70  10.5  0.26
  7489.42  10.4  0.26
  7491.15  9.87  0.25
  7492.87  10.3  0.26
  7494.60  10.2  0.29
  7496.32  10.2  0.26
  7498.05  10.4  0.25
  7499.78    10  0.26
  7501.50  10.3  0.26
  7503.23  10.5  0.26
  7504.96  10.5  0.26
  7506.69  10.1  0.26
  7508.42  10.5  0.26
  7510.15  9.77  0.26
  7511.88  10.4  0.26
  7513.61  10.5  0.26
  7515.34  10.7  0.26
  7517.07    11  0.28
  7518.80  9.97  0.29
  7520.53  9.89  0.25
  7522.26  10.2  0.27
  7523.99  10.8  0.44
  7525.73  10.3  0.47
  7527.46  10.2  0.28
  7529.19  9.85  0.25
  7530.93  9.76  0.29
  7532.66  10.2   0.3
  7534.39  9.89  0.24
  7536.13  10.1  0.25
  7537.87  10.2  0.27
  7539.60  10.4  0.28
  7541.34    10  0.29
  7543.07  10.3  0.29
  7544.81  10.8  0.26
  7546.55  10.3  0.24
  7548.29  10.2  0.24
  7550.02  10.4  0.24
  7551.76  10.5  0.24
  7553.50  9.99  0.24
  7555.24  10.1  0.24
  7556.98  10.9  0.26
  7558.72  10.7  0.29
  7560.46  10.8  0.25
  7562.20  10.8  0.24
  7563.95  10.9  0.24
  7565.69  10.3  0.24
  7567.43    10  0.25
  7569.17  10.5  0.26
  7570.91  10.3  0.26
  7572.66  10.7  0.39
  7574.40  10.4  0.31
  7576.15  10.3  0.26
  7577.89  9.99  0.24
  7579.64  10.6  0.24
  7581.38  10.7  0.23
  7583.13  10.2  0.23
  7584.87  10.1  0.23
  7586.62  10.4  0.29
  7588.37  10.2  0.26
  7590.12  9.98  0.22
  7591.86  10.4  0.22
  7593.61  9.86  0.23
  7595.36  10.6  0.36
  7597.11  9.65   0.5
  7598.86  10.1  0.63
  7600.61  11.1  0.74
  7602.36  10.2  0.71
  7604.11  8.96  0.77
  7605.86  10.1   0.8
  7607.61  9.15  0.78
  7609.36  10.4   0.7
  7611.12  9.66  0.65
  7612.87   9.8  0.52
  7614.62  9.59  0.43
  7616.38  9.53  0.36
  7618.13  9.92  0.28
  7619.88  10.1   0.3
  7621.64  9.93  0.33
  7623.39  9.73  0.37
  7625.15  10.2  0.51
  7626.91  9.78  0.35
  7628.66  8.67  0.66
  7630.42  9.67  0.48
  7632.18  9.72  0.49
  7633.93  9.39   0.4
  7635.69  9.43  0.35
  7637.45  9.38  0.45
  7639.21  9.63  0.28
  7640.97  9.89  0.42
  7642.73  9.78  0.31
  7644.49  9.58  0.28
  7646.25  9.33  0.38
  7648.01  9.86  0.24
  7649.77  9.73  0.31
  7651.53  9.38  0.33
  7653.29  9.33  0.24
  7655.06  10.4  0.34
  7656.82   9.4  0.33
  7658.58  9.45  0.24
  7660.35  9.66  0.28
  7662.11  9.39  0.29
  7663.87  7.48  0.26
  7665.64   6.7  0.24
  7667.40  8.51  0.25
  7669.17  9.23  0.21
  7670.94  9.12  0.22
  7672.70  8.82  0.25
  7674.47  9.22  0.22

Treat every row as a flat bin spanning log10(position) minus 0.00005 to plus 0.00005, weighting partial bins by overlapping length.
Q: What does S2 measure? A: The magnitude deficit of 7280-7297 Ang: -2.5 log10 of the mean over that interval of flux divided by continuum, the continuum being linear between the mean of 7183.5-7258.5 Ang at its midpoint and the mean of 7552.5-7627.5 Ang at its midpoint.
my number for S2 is -0.10 mag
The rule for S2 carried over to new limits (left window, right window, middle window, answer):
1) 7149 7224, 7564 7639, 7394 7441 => -0.13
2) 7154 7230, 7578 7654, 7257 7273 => -0.10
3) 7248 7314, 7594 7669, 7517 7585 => -0.10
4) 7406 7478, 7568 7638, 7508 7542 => -0.02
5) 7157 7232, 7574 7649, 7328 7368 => -0.15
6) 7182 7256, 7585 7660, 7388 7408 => -0.14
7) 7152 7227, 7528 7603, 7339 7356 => -0.12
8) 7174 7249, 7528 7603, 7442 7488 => -0.06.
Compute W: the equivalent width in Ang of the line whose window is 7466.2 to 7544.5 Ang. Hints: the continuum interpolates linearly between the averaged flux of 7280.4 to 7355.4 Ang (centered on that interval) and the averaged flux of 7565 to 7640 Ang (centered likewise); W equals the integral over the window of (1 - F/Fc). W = -3.7 Ang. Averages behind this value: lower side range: 9.39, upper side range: 9.98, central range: 10.2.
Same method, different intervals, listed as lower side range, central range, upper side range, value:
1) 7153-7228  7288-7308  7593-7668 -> -2.93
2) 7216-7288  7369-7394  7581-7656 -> -2.31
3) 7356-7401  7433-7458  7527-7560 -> -0.40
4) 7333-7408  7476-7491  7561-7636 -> -0.30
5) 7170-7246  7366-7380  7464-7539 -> -1.07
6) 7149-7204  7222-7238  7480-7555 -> -0.53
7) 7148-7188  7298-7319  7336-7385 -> -0.76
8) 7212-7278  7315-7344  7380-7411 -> -1.06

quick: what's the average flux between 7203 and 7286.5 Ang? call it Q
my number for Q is 8.27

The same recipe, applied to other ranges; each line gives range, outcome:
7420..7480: 10.1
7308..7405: 9.65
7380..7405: 9.86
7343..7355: 9.63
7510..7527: 10.4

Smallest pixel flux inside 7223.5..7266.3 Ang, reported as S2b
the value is 7.26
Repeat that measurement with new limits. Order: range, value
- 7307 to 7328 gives 8.4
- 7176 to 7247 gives 6.71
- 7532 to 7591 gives 9.89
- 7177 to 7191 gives 7.32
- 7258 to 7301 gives 8.36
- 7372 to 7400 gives 9.26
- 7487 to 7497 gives 9.87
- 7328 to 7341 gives 8.95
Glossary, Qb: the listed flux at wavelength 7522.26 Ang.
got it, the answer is 10.2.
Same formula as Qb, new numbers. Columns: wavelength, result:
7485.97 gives 9.99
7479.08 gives 10.1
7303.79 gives 8.99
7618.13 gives 9.92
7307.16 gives 9.07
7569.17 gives 10.5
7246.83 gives 8.69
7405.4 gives 9.74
